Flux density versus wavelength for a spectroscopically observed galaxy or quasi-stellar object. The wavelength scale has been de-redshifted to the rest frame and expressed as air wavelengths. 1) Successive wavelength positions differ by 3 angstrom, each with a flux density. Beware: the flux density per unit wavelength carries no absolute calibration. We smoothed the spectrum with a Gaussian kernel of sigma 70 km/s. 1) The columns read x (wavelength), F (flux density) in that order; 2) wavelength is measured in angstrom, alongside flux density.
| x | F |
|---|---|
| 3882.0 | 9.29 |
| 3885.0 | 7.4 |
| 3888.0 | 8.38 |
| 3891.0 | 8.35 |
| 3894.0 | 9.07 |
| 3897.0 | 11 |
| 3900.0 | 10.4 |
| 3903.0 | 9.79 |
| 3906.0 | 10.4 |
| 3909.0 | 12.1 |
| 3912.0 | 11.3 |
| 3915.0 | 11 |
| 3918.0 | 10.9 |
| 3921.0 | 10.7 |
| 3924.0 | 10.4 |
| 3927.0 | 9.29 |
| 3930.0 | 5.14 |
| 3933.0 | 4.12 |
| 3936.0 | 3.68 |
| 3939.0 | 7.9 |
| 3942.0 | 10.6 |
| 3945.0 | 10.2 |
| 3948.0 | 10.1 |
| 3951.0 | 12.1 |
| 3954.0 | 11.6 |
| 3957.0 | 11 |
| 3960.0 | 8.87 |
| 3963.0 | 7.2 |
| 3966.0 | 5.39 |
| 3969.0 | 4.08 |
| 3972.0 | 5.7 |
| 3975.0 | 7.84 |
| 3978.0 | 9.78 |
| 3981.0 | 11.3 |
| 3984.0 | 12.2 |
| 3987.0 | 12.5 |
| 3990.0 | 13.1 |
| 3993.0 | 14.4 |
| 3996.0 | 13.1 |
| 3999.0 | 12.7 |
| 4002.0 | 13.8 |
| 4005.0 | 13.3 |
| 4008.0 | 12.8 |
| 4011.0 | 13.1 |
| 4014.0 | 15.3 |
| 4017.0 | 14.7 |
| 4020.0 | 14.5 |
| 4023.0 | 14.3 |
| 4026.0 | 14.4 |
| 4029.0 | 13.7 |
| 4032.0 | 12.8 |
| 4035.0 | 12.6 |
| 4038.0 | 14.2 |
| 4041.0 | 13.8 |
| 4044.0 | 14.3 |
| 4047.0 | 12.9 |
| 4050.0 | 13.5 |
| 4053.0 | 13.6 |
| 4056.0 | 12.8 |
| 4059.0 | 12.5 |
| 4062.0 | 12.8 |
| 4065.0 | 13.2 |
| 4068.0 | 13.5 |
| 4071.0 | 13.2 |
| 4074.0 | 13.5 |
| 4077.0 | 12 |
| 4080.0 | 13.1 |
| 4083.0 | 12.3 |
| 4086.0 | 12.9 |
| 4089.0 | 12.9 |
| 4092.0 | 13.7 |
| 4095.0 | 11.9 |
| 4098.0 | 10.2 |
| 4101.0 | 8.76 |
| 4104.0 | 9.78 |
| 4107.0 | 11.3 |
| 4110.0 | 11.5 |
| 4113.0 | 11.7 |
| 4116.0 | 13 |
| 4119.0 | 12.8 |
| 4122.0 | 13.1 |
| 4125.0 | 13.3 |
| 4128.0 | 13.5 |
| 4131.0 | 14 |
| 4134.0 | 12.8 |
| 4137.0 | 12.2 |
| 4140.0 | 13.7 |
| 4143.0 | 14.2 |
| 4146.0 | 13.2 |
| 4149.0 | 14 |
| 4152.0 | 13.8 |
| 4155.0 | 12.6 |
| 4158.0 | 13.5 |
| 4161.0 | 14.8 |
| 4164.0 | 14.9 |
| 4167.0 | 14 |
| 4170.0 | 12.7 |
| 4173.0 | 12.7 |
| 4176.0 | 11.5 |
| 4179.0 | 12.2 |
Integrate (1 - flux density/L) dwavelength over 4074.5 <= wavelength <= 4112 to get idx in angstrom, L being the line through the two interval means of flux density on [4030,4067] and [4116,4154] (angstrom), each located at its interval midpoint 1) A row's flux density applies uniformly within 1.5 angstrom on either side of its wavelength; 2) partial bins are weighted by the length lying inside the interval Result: 4.41 angstrom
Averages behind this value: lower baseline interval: 13.3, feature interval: 11.7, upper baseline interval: 13.4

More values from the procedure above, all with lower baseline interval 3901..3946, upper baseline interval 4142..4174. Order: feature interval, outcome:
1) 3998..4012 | -3.16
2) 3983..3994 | -2.75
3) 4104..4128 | 1.10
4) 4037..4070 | -4.80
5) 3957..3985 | 5.48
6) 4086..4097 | -0.29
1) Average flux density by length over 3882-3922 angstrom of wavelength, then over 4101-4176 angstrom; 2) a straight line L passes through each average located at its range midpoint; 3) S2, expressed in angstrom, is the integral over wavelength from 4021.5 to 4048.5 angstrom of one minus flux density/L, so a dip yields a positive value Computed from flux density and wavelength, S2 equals -4.7 angstrom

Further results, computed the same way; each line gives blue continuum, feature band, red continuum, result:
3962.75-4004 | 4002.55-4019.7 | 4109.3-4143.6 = -4.8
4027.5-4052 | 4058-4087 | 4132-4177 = 1.2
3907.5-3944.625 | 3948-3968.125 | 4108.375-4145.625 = 0.7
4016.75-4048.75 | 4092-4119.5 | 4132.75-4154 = 4.6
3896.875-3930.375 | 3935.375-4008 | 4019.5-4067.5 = 9.6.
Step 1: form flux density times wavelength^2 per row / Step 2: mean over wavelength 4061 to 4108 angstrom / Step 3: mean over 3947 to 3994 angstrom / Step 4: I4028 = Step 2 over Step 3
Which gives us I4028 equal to 1.3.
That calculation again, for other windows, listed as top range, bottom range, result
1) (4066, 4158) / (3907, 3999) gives 1.42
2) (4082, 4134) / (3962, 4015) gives 1.17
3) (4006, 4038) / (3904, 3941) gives 1.63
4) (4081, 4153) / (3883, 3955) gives 1.47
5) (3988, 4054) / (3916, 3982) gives 1.66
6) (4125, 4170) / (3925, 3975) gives 1.89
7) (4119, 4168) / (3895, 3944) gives 1.63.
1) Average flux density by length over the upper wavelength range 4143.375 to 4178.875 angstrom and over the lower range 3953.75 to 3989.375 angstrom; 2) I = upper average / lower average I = 1.50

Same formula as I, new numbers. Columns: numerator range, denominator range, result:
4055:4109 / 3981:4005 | 0.94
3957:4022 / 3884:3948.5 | 1.22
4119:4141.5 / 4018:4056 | 0.96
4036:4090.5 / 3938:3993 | 1.36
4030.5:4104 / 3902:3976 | 1.44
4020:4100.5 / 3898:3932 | 1.30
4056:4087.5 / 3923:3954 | 1.52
